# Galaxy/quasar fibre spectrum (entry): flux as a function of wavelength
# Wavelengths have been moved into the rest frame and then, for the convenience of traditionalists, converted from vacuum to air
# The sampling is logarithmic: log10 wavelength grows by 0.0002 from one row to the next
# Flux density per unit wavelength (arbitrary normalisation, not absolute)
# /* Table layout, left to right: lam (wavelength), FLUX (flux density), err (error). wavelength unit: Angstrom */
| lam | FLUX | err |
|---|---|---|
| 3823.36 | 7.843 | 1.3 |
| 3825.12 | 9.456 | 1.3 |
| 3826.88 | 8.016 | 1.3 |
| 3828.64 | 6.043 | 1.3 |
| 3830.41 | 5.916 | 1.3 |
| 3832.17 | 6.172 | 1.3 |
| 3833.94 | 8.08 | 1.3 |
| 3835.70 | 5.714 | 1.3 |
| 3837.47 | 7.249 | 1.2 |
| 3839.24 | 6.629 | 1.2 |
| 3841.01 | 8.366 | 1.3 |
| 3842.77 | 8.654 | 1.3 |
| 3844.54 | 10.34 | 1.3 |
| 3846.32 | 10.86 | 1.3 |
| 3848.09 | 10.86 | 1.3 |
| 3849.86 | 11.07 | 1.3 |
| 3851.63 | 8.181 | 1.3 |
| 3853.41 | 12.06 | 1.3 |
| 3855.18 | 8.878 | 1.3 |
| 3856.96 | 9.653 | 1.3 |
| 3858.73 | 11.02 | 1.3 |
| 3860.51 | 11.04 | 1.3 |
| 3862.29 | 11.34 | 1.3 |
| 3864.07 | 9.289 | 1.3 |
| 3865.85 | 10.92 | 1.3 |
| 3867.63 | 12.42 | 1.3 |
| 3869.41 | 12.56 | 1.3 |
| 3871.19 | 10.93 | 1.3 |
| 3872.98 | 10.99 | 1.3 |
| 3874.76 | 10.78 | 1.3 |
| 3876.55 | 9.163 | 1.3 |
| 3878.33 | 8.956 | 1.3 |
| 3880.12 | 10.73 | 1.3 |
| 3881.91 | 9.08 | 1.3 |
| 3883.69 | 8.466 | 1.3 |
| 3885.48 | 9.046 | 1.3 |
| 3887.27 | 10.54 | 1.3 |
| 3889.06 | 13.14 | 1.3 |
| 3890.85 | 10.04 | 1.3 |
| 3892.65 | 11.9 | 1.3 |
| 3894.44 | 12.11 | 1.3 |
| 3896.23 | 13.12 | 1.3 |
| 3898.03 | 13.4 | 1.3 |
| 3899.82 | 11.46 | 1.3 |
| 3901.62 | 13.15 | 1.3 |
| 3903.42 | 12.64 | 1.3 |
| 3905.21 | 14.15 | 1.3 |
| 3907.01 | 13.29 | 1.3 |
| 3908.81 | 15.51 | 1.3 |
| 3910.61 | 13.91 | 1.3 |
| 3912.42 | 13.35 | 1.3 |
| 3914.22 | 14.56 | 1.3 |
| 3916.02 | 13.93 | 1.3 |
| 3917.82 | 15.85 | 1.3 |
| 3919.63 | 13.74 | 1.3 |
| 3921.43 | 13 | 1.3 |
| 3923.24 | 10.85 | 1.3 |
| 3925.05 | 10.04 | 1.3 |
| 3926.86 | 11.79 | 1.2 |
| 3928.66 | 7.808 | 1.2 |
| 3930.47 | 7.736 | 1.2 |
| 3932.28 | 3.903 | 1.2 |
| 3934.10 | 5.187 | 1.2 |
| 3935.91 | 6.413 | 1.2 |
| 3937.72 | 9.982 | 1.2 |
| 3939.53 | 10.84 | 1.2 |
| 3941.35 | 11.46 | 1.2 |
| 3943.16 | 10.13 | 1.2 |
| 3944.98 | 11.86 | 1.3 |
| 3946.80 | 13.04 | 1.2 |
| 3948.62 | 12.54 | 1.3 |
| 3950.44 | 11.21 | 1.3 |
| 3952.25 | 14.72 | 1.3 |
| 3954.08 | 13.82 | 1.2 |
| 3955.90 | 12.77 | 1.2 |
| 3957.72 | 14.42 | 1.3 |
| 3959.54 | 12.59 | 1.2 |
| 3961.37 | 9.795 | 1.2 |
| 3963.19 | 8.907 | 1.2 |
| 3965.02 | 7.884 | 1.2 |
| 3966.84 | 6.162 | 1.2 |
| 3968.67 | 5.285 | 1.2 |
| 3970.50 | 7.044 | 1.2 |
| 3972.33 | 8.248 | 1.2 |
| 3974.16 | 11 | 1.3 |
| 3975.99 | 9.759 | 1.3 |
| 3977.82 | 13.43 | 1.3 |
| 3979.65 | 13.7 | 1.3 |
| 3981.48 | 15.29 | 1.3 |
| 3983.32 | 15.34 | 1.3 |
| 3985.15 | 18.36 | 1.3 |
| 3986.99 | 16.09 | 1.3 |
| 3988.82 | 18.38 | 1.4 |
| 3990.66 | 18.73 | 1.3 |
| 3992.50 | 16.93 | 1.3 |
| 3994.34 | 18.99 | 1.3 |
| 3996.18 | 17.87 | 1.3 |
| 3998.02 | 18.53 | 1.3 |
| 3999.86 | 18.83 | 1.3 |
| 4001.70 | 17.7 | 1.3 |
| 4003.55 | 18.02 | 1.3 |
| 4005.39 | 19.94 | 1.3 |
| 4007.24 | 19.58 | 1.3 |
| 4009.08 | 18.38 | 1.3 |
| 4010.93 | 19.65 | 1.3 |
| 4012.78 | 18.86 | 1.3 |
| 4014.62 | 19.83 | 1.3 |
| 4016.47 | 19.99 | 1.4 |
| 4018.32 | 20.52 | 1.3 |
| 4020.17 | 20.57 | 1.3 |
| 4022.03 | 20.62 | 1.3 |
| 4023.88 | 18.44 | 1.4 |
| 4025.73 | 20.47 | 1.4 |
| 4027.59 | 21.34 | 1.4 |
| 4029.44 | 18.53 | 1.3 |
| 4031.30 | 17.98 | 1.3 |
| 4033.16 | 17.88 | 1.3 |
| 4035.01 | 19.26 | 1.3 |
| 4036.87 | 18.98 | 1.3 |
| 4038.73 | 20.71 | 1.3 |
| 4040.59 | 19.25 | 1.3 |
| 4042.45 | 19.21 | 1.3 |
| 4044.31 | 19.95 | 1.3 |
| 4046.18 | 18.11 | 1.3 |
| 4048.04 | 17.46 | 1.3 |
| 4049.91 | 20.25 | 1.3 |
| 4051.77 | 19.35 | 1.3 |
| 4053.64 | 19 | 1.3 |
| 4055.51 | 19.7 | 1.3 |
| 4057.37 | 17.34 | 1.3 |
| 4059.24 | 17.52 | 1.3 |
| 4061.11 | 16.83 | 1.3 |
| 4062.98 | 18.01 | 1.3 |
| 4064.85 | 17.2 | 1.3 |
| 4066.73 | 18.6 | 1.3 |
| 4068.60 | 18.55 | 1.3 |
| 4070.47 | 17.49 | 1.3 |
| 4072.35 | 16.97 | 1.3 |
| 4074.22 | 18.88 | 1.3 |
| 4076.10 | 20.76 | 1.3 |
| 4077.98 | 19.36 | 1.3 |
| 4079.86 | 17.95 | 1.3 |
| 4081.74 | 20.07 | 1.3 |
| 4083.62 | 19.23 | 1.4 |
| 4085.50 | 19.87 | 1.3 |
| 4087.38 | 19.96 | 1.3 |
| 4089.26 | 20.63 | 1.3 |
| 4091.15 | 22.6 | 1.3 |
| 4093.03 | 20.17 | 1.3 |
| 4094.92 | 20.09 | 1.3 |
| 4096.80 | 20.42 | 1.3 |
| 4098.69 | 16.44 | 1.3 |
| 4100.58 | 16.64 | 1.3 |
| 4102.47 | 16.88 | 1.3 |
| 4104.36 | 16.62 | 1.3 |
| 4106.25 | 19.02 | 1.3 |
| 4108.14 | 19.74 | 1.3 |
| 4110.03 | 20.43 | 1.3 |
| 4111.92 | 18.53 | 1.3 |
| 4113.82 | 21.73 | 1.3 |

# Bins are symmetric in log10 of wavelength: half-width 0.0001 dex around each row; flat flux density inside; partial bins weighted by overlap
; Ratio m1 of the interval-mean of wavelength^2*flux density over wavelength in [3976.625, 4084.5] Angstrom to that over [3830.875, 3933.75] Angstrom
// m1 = 1.9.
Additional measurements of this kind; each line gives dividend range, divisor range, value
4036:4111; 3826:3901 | 2.12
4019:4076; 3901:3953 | 1.73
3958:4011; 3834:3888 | 1.57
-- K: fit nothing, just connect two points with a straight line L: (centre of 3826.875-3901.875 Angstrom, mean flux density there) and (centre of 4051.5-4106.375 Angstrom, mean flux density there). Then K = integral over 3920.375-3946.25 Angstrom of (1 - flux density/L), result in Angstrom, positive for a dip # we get 6.8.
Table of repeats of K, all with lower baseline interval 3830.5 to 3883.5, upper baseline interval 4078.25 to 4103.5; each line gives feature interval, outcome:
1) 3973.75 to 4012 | -4.2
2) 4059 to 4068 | 0.2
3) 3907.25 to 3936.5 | 2.5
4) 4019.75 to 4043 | -3.6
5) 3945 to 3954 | 0.4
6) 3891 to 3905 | -1.4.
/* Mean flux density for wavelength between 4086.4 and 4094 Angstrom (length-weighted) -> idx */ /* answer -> 20.8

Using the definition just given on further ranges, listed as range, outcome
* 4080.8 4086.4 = 19.7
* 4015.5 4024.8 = 20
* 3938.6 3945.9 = 11.1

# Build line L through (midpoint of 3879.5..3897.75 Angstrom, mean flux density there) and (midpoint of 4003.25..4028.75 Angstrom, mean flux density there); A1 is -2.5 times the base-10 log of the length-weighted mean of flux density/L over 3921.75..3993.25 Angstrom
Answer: 0.36 mag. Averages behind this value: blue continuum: 10.9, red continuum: 19.8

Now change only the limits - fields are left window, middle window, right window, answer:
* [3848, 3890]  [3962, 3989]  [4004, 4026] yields 0.45 mag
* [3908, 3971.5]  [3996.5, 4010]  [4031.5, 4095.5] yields -0.23 mag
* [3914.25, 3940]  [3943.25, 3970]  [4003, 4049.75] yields 0.16 mag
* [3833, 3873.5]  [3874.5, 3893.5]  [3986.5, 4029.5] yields 0.16 mag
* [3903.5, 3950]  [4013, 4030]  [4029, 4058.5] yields -0.15 mag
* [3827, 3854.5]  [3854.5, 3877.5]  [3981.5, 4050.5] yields -0.08 mag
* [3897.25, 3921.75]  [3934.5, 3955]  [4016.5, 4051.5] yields 0.33 mag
